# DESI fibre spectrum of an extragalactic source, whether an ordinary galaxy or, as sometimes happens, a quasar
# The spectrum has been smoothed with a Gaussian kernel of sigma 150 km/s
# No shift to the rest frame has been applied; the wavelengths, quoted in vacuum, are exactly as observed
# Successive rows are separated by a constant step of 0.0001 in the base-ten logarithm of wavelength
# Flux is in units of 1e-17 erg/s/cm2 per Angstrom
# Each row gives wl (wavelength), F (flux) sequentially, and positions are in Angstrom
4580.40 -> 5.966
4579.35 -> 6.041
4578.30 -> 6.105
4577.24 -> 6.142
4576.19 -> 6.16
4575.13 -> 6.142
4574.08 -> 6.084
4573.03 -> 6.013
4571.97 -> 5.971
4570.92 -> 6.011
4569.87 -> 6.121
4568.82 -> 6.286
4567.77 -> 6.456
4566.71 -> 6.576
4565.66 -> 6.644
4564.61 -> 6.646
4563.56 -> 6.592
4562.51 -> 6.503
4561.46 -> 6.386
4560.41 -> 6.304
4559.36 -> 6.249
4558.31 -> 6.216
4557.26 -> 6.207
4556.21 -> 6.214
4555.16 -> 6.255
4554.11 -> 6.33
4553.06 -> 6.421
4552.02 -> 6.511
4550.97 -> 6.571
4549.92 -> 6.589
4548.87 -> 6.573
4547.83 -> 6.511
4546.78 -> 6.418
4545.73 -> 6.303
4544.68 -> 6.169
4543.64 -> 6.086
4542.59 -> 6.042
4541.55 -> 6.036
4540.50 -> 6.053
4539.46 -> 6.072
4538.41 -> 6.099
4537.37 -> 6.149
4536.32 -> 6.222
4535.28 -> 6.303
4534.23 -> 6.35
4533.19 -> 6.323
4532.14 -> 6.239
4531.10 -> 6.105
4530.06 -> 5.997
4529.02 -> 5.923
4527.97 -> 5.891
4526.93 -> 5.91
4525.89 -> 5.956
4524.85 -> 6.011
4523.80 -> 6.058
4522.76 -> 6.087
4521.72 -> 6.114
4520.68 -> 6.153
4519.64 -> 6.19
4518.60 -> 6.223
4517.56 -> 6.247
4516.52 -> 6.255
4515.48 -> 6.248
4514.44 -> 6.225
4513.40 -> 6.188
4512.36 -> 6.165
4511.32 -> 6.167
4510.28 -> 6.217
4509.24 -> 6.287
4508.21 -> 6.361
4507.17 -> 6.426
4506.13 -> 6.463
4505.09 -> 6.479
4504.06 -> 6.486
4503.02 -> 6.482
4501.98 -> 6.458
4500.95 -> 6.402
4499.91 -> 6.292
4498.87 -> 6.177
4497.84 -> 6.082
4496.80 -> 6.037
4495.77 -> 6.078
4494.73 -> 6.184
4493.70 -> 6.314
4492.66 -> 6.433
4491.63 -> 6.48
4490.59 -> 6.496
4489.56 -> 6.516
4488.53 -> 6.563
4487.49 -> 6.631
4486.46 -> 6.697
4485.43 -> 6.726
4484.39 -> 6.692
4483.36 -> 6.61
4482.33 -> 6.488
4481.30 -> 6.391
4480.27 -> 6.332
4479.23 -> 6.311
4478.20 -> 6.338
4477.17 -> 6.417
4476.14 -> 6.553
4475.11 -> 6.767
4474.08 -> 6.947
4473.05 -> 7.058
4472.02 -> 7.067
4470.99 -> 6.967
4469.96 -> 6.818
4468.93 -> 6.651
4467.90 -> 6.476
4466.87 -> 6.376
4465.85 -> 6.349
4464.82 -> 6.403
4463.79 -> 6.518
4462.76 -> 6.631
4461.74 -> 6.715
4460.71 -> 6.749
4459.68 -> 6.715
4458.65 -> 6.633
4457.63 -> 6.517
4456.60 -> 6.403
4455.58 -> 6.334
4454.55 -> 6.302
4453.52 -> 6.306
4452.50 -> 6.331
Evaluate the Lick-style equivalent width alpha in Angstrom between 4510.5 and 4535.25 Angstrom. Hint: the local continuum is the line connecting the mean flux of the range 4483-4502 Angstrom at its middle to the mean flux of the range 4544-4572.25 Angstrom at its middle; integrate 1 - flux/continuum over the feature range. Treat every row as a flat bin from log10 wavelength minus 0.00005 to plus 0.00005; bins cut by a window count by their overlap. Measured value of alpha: 1.0 Angstrom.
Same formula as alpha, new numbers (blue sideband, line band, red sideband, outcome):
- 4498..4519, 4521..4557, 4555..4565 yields 0.77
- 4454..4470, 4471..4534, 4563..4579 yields 0.83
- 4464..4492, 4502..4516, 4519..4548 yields 0.02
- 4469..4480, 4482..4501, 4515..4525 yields 0.26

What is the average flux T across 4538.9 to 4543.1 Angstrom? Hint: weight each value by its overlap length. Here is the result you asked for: 6.05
